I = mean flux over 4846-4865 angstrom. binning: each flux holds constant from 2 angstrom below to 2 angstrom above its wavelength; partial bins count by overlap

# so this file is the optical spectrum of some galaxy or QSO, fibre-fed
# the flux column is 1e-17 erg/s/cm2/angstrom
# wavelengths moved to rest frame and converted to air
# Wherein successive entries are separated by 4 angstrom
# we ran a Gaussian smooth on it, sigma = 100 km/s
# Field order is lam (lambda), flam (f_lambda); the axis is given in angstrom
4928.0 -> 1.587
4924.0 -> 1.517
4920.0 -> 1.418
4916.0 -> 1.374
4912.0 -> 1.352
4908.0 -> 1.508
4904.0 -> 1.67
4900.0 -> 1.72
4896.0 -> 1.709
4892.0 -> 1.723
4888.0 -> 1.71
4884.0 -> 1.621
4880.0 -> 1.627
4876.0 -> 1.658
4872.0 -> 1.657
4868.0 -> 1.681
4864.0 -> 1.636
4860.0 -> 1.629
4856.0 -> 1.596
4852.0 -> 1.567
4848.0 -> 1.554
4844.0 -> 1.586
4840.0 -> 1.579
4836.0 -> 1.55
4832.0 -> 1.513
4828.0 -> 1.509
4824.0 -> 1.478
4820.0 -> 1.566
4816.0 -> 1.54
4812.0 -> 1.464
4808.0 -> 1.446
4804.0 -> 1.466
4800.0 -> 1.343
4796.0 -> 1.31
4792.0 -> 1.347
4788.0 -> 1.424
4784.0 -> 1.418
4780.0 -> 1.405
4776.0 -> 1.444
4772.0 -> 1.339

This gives 1.59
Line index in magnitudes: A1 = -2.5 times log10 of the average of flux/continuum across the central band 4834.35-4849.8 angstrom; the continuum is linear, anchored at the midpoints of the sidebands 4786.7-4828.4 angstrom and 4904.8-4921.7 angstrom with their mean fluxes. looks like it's -0.09 mag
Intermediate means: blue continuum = 1.44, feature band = 1.57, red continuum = 1.43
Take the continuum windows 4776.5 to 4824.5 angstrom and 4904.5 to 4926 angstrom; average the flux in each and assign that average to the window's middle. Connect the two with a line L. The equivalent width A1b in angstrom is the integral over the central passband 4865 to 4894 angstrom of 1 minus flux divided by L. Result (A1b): -4.46 angstrom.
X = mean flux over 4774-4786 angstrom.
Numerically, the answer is 1.42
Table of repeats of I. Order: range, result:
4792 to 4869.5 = 1.52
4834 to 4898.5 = 1.63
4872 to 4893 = 1.66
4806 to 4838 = 1.51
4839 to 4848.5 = 1.58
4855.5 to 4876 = 1.64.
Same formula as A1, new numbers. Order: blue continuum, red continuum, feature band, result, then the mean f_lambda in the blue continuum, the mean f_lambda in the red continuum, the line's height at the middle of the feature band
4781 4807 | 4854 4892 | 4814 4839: -0.02 mag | 1.39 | 1.65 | 1.5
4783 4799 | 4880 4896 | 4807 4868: -0.02 mag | 1.37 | 1.68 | 1.52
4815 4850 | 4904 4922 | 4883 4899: -0.16 mag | 1.54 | 1.44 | 1.47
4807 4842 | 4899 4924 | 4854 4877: -0.09 mag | 1.52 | 1.5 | 1.51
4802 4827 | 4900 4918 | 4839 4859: -0.06 mag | 1.49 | 1.5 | 1.5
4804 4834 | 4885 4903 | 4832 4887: 0.00 mag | 1.5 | 1.71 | 1.61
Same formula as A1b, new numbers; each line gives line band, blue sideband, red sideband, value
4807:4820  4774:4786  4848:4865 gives 0.0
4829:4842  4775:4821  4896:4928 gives -0.8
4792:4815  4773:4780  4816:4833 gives 1.1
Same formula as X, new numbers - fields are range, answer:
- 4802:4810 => 1.46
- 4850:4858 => 1.58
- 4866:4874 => 1.67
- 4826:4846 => 1.55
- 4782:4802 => 1.37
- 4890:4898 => 1.72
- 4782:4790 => 1.42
